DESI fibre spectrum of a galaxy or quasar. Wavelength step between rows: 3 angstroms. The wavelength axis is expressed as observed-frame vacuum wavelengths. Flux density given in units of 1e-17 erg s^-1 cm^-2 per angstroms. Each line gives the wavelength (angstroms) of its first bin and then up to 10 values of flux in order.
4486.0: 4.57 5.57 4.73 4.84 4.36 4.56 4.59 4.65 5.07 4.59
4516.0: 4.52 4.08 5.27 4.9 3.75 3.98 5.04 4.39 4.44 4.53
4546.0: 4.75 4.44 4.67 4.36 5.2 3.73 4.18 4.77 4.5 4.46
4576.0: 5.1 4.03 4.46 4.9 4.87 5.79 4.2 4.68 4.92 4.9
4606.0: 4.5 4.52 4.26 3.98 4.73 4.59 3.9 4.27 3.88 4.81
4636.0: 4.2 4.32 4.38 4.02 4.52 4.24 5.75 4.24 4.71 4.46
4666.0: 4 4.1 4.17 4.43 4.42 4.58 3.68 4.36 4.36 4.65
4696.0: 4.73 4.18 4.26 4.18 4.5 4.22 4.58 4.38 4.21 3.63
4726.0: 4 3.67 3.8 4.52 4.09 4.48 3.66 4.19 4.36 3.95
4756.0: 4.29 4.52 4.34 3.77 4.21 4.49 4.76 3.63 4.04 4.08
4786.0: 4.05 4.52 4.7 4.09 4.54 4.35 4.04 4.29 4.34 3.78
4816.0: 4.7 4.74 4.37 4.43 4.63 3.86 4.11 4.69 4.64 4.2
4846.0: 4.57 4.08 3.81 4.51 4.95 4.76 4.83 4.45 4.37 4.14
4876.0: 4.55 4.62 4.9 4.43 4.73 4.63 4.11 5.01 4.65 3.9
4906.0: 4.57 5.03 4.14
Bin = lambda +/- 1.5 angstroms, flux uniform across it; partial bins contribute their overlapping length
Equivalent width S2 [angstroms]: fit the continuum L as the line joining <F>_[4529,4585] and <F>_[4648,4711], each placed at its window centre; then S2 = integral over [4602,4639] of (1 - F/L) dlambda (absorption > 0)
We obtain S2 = 0.7 angstroms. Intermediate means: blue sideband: 4.51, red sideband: 4.4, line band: 4.37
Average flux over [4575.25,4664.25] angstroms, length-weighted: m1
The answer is 4.53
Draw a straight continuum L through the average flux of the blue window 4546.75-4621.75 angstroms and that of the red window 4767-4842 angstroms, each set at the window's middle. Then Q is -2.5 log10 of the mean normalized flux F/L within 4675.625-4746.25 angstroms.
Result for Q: 0.05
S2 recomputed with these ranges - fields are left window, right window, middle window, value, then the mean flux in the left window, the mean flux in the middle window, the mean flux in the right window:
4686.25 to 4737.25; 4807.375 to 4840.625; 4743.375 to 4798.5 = 1.2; 4.24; 4.22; 4.38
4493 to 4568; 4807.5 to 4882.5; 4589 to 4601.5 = -1.0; 4.55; 4.9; 4.43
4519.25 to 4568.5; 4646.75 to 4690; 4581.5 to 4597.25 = -1.3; 4.51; 4.85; 4.4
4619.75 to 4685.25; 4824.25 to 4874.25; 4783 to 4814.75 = 1.0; 4.35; 4.26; 4.41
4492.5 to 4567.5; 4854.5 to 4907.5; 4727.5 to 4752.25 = 2.5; 4.55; 4.09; 4.56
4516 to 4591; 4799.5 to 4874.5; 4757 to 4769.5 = 0.6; 4.56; 4.21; 4.39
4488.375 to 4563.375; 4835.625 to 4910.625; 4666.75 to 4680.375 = 0.8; 4.58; 4.28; 4.52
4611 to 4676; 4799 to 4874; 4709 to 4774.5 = 2.9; 4.36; 4.18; 4.39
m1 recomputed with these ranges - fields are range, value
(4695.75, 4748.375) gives 4.17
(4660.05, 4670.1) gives 4.27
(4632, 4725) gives 4.36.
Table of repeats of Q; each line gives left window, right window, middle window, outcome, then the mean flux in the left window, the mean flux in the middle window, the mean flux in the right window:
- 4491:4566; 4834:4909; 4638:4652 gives 0.06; 4.55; 4.3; 4.51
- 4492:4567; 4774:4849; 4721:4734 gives 0.15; 4.55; 3.82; 4.31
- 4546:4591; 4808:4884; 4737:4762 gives 0.07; 4.6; 4.2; 4.44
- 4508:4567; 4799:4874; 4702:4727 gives 0.06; 4.53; 4.22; 4.39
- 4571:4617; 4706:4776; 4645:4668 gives -0.02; 4.64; 4.51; 4.2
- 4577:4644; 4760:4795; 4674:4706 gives 0.01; 4.5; 4.35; 4.23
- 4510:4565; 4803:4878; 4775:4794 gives 0.06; 4.51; 4.18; 4.4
